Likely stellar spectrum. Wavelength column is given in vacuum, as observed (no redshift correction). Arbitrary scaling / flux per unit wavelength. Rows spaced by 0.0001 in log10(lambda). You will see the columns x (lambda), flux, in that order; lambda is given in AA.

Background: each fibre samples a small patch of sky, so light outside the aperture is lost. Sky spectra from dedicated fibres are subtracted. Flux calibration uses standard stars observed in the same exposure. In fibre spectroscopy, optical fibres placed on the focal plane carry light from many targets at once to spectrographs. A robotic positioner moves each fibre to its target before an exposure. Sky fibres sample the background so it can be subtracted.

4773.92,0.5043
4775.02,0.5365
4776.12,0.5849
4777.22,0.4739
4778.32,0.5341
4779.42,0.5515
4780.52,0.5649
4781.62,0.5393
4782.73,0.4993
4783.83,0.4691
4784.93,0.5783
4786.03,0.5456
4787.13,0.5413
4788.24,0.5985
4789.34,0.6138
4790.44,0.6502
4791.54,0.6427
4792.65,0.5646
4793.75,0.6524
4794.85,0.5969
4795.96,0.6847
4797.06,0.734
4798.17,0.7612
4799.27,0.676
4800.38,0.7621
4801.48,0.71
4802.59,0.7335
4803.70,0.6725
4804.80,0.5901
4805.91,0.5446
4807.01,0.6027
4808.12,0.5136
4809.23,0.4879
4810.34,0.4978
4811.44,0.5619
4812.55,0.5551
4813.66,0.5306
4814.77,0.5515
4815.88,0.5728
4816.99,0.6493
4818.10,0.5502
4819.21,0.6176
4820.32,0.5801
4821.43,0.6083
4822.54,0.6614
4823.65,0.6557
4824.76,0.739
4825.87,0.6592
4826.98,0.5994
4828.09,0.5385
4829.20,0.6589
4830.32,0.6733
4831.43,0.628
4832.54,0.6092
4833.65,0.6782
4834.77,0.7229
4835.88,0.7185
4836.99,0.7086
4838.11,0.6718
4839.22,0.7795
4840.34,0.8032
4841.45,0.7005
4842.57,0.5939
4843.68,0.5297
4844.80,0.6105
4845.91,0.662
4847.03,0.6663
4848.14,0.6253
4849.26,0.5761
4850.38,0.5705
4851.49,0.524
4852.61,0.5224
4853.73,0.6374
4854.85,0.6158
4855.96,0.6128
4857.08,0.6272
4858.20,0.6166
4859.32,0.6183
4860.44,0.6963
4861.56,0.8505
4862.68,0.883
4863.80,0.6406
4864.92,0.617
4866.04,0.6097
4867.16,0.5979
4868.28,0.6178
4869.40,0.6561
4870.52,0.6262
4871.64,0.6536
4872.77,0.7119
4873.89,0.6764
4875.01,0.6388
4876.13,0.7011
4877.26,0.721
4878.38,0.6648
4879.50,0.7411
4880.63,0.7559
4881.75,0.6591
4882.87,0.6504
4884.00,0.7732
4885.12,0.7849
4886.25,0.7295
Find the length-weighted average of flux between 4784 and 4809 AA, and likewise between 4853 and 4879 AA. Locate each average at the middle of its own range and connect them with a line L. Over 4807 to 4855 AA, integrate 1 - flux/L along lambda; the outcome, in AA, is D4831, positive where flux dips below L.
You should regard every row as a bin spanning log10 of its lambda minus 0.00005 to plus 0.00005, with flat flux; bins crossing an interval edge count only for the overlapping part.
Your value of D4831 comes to 2.12 AA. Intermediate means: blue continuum 0.631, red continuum 0.664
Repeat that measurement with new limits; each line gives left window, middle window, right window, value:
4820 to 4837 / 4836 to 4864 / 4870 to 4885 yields 0.6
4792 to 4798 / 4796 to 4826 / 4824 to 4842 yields 1.9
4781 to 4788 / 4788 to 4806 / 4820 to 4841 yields -2.9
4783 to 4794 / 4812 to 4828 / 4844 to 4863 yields 0.0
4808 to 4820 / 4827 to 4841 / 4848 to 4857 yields -2.7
